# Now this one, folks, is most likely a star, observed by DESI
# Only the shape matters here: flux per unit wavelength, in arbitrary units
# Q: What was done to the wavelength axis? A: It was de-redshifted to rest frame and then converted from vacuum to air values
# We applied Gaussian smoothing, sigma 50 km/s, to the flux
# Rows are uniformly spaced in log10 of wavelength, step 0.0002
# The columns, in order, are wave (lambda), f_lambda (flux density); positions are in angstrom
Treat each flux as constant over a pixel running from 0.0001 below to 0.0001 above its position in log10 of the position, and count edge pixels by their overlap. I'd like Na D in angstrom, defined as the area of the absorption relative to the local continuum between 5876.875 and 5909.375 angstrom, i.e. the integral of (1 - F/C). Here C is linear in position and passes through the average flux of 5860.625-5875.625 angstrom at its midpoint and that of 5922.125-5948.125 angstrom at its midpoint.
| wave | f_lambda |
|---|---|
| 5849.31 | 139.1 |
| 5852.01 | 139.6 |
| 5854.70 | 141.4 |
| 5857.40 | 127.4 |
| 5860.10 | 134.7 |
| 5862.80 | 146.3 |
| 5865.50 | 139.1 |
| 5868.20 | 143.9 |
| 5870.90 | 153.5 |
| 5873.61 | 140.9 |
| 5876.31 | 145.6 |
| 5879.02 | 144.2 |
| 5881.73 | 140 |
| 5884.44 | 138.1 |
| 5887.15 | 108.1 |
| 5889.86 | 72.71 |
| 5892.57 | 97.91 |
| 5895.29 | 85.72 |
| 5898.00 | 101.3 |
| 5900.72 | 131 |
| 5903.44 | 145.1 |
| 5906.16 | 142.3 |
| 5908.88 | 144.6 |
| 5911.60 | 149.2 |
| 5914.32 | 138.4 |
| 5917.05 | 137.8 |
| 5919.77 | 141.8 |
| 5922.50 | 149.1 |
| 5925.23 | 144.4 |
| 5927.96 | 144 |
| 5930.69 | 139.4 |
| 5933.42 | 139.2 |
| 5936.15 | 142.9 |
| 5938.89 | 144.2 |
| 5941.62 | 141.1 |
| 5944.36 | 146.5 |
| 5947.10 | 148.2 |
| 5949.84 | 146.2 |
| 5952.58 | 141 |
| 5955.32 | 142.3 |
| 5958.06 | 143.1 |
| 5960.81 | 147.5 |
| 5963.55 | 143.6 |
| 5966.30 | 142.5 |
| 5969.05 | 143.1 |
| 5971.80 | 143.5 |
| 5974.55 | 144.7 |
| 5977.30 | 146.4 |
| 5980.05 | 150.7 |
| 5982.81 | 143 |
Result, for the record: 5.22 angstrom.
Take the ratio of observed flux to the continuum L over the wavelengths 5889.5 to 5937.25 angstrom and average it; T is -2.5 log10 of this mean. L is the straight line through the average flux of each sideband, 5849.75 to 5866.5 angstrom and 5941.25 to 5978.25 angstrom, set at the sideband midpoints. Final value 0.080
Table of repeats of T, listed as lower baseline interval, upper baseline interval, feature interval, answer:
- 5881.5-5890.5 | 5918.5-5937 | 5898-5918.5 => -0.07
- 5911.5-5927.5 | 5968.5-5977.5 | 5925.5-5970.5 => 0.00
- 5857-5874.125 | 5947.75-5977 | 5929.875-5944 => 0.01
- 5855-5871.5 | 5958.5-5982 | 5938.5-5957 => 0.00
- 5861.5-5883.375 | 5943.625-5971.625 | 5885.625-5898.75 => 0.47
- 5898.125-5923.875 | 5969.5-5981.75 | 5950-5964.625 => 0.00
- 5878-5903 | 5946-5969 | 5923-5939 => -0.08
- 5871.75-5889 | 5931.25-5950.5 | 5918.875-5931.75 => -0.02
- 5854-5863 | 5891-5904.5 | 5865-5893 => -0.06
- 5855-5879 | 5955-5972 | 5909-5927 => -0.01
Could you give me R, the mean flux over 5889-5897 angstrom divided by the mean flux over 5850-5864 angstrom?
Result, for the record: 0.63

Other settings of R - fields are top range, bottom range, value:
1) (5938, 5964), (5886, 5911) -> 1.25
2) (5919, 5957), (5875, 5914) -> 1.15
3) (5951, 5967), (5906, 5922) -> 1.00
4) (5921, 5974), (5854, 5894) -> 1.09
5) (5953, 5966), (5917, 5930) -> 1.00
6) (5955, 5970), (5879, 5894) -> 1.26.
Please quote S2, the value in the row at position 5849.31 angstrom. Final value 139.1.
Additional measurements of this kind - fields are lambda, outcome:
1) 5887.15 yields 108.1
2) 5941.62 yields 141.1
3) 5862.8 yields 146.3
